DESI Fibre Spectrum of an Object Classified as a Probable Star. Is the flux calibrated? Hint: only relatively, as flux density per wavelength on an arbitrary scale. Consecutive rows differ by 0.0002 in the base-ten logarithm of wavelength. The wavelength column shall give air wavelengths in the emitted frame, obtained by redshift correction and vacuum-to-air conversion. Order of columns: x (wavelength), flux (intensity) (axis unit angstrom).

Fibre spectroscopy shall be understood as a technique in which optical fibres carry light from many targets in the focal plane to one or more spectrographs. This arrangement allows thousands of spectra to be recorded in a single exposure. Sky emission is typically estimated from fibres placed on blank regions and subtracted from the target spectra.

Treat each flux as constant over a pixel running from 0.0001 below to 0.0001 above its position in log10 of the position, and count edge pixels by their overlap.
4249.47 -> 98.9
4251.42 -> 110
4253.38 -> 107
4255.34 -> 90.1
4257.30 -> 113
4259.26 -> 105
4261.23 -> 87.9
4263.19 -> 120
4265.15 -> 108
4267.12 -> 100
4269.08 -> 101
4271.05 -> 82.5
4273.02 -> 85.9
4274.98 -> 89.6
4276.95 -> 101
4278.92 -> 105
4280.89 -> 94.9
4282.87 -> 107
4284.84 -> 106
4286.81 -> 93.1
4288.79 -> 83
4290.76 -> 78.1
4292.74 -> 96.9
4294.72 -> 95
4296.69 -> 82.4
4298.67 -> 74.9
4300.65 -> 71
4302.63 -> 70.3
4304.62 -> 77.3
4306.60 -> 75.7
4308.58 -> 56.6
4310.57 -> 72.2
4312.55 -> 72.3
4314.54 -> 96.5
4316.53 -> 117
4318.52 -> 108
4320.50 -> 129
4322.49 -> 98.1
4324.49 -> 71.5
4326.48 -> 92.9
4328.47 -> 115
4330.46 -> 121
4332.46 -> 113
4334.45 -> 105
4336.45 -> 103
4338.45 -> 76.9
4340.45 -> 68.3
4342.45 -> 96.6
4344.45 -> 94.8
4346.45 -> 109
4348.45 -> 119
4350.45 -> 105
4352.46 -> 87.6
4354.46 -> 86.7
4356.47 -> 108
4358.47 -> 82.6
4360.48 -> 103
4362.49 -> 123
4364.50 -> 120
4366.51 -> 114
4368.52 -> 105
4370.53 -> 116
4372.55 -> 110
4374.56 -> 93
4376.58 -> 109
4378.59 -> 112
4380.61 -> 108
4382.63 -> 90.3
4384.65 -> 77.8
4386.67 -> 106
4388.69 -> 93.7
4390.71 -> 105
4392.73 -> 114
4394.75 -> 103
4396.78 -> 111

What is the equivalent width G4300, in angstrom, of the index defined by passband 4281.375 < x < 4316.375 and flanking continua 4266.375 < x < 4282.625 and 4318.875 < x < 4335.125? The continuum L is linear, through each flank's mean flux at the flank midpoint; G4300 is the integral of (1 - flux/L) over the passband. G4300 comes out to 5.7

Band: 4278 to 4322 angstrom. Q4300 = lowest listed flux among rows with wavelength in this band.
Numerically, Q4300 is 56.6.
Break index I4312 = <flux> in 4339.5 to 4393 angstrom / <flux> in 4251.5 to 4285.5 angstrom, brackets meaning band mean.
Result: 1.02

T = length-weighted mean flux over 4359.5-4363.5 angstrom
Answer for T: 113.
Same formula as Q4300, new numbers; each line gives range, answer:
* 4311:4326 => 71.5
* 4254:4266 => 87.9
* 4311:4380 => 68.3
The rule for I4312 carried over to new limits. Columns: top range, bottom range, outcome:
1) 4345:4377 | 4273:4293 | 1.11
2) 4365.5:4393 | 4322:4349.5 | 1.05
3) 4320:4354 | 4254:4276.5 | 1.01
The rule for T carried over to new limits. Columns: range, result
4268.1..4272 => 91.8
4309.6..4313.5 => 72.4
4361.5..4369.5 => 116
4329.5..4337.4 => 110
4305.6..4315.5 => 74.6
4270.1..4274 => 84.3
